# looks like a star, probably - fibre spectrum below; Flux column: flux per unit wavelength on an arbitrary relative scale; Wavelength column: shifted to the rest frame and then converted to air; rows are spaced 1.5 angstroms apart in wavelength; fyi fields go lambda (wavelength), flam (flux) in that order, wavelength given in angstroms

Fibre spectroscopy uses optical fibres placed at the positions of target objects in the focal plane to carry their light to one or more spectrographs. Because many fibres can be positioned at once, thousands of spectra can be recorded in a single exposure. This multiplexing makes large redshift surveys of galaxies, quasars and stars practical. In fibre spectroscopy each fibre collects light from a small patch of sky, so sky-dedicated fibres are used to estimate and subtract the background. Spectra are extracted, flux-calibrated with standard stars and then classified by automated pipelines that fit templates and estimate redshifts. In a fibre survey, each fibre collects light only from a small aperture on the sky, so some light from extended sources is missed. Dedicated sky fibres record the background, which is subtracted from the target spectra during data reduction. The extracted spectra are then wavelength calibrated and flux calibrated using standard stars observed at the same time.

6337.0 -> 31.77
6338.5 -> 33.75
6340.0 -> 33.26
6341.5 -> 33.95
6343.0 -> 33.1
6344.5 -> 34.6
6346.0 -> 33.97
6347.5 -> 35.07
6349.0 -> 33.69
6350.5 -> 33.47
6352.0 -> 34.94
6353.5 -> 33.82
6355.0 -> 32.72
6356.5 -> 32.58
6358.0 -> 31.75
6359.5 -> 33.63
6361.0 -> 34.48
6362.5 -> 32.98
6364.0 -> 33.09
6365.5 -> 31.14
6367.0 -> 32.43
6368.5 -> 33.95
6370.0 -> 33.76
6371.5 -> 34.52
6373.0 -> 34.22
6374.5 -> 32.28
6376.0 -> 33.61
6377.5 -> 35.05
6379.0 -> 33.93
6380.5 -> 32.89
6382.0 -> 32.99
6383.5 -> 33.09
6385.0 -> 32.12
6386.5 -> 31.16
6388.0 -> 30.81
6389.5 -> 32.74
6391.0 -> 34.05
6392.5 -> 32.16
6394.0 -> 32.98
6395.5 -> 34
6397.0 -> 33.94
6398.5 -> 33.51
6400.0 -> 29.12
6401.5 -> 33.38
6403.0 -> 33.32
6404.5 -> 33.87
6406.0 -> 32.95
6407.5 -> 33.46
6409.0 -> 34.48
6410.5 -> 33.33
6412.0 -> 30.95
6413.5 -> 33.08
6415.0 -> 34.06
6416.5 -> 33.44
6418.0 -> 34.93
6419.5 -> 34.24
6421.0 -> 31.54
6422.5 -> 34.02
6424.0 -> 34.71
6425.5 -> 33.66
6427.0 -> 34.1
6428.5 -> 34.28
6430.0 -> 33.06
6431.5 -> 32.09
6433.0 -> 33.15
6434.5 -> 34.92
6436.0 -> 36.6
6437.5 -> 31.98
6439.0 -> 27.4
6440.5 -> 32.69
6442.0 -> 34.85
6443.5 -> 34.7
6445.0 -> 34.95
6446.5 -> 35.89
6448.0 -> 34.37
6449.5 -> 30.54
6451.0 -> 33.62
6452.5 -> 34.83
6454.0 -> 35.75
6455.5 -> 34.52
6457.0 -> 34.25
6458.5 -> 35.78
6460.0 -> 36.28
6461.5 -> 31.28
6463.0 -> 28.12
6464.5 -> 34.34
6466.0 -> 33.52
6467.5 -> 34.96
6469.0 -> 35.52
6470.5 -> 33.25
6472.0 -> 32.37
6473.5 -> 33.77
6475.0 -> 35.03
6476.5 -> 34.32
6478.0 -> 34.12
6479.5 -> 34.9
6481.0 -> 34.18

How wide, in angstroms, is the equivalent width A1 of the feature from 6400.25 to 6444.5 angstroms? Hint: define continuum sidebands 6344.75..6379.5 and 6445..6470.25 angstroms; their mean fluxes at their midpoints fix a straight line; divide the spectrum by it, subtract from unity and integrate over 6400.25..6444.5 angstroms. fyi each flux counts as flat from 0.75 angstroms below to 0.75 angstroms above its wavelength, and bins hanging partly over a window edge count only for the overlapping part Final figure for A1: 0.6 angstroms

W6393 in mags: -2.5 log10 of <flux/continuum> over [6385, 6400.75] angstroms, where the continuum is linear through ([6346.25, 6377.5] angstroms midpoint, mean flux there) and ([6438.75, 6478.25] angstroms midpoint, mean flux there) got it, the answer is 0.04 mag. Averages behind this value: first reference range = 33.5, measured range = 32.4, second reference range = 33.8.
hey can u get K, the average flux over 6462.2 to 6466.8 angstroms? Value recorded 32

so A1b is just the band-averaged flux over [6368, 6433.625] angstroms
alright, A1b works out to 33.2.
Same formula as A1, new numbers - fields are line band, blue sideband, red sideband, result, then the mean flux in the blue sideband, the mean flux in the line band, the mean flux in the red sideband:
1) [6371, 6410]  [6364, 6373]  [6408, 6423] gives 0.3 angstroms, 33.2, 33.1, 33.4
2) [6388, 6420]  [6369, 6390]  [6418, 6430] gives 0.3 angstroms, 33.1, 33.2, 33.8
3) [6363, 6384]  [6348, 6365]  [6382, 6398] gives -0.2 angstroms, 33.4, 33.4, 32.7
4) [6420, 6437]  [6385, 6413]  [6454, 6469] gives -0.3 angstroms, 32.8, 33.8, 33.9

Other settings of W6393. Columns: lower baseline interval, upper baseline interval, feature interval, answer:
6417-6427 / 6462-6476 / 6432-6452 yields 0.01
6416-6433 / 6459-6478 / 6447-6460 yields -0.02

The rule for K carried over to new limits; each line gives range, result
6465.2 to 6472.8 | 33.9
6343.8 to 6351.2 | 34.2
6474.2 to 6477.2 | 34.7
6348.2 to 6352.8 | 34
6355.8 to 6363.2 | 33.1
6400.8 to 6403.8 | 33.4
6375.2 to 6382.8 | 33.7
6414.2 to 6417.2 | 33.7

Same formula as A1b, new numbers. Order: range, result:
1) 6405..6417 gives 33.2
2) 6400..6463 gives 33.6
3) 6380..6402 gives 32.6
